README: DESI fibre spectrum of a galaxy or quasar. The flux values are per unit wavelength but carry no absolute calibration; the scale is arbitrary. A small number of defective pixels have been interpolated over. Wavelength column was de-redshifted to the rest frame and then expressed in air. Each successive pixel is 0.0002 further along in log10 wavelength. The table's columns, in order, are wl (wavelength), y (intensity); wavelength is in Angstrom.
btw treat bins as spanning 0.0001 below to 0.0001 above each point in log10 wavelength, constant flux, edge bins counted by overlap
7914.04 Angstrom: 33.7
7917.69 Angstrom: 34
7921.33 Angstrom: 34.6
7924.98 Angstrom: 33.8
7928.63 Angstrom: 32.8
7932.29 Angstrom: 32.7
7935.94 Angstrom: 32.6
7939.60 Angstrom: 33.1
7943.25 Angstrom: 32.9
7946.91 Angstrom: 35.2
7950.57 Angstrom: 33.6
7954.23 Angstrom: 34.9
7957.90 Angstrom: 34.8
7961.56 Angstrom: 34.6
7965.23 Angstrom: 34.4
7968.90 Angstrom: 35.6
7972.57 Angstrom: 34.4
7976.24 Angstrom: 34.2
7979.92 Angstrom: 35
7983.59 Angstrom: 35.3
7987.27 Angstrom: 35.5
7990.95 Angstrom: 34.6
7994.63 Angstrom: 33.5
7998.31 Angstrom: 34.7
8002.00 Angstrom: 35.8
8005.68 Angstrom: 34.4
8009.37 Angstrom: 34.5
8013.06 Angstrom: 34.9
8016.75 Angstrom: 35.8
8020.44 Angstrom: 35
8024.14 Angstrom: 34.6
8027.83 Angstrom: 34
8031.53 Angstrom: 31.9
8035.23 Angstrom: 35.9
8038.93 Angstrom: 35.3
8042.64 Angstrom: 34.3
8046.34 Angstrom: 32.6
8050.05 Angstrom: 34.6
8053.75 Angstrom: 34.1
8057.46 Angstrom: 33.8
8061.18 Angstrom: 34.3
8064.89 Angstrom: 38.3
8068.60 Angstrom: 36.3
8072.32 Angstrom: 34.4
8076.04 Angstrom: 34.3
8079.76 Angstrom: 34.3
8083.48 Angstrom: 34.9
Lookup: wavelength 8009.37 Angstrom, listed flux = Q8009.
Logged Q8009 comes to 34.5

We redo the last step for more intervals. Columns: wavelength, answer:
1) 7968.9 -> 35.6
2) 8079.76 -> 34.3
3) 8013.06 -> 34.9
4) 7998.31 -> 34.7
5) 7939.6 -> 33.1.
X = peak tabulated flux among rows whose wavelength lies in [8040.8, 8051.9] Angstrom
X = 34.6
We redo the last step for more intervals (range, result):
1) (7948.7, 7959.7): 34.9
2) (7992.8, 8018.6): 35.8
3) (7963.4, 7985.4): 35.6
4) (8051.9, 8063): 34.3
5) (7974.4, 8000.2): 35.5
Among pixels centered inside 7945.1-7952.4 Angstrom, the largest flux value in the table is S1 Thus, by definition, 35.2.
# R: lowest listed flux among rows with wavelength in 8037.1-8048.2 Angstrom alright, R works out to 32.6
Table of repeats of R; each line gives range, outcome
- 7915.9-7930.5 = 32.8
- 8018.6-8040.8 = 31.9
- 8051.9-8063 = 33.8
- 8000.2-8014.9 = 34.4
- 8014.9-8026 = 34.6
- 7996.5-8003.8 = 34.7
